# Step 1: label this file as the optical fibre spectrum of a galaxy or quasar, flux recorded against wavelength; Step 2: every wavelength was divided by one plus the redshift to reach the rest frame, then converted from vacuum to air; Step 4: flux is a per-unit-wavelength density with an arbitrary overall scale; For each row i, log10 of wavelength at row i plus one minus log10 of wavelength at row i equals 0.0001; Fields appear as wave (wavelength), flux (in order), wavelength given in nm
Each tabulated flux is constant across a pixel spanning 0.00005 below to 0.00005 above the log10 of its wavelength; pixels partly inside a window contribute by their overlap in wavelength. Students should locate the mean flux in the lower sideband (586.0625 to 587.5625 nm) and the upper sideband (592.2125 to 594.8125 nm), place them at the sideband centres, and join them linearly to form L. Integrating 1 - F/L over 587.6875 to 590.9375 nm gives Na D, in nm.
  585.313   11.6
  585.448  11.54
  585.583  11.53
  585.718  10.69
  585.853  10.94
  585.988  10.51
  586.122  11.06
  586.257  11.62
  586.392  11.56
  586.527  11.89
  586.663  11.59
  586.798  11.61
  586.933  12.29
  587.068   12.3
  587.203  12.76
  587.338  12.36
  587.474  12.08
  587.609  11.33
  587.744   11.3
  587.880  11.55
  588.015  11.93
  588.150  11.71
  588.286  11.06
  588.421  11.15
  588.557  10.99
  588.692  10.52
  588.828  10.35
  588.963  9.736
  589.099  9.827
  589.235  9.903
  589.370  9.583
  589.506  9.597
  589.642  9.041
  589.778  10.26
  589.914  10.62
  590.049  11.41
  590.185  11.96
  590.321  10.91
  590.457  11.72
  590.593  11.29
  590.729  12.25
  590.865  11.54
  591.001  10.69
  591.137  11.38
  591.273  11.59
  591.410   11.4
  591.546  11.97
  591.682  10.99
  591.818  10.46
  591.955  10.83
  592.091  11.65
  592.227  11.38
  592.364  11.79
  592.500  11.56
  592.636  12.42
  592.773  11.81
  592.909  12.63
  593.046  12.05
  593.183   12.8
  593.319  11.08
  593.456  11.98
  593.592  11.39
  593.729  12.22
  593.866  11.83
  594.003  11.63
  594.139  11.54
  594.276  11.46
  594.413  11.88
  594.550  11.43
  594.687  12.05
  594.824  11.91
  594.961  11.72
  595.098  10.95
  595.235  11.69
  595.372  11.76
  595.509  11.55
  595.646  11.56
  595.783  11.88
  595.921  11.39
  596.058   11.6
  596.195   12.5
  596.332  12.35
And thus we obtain 0.29 nm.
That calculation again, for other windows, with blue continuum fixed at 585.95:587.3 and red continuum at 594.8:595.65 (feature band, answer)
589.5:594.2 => 0.08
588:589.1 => 0.09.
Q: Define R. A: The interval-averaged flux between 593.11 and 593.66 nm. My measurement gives 11.8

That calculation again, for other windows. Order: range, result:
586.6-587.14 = 12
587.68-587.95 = 11.4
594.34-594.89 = 11.8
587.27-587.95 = 11.7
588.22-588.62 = 11.1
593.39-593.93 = 11.9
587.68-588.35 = 11.5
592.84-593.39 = 12.1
